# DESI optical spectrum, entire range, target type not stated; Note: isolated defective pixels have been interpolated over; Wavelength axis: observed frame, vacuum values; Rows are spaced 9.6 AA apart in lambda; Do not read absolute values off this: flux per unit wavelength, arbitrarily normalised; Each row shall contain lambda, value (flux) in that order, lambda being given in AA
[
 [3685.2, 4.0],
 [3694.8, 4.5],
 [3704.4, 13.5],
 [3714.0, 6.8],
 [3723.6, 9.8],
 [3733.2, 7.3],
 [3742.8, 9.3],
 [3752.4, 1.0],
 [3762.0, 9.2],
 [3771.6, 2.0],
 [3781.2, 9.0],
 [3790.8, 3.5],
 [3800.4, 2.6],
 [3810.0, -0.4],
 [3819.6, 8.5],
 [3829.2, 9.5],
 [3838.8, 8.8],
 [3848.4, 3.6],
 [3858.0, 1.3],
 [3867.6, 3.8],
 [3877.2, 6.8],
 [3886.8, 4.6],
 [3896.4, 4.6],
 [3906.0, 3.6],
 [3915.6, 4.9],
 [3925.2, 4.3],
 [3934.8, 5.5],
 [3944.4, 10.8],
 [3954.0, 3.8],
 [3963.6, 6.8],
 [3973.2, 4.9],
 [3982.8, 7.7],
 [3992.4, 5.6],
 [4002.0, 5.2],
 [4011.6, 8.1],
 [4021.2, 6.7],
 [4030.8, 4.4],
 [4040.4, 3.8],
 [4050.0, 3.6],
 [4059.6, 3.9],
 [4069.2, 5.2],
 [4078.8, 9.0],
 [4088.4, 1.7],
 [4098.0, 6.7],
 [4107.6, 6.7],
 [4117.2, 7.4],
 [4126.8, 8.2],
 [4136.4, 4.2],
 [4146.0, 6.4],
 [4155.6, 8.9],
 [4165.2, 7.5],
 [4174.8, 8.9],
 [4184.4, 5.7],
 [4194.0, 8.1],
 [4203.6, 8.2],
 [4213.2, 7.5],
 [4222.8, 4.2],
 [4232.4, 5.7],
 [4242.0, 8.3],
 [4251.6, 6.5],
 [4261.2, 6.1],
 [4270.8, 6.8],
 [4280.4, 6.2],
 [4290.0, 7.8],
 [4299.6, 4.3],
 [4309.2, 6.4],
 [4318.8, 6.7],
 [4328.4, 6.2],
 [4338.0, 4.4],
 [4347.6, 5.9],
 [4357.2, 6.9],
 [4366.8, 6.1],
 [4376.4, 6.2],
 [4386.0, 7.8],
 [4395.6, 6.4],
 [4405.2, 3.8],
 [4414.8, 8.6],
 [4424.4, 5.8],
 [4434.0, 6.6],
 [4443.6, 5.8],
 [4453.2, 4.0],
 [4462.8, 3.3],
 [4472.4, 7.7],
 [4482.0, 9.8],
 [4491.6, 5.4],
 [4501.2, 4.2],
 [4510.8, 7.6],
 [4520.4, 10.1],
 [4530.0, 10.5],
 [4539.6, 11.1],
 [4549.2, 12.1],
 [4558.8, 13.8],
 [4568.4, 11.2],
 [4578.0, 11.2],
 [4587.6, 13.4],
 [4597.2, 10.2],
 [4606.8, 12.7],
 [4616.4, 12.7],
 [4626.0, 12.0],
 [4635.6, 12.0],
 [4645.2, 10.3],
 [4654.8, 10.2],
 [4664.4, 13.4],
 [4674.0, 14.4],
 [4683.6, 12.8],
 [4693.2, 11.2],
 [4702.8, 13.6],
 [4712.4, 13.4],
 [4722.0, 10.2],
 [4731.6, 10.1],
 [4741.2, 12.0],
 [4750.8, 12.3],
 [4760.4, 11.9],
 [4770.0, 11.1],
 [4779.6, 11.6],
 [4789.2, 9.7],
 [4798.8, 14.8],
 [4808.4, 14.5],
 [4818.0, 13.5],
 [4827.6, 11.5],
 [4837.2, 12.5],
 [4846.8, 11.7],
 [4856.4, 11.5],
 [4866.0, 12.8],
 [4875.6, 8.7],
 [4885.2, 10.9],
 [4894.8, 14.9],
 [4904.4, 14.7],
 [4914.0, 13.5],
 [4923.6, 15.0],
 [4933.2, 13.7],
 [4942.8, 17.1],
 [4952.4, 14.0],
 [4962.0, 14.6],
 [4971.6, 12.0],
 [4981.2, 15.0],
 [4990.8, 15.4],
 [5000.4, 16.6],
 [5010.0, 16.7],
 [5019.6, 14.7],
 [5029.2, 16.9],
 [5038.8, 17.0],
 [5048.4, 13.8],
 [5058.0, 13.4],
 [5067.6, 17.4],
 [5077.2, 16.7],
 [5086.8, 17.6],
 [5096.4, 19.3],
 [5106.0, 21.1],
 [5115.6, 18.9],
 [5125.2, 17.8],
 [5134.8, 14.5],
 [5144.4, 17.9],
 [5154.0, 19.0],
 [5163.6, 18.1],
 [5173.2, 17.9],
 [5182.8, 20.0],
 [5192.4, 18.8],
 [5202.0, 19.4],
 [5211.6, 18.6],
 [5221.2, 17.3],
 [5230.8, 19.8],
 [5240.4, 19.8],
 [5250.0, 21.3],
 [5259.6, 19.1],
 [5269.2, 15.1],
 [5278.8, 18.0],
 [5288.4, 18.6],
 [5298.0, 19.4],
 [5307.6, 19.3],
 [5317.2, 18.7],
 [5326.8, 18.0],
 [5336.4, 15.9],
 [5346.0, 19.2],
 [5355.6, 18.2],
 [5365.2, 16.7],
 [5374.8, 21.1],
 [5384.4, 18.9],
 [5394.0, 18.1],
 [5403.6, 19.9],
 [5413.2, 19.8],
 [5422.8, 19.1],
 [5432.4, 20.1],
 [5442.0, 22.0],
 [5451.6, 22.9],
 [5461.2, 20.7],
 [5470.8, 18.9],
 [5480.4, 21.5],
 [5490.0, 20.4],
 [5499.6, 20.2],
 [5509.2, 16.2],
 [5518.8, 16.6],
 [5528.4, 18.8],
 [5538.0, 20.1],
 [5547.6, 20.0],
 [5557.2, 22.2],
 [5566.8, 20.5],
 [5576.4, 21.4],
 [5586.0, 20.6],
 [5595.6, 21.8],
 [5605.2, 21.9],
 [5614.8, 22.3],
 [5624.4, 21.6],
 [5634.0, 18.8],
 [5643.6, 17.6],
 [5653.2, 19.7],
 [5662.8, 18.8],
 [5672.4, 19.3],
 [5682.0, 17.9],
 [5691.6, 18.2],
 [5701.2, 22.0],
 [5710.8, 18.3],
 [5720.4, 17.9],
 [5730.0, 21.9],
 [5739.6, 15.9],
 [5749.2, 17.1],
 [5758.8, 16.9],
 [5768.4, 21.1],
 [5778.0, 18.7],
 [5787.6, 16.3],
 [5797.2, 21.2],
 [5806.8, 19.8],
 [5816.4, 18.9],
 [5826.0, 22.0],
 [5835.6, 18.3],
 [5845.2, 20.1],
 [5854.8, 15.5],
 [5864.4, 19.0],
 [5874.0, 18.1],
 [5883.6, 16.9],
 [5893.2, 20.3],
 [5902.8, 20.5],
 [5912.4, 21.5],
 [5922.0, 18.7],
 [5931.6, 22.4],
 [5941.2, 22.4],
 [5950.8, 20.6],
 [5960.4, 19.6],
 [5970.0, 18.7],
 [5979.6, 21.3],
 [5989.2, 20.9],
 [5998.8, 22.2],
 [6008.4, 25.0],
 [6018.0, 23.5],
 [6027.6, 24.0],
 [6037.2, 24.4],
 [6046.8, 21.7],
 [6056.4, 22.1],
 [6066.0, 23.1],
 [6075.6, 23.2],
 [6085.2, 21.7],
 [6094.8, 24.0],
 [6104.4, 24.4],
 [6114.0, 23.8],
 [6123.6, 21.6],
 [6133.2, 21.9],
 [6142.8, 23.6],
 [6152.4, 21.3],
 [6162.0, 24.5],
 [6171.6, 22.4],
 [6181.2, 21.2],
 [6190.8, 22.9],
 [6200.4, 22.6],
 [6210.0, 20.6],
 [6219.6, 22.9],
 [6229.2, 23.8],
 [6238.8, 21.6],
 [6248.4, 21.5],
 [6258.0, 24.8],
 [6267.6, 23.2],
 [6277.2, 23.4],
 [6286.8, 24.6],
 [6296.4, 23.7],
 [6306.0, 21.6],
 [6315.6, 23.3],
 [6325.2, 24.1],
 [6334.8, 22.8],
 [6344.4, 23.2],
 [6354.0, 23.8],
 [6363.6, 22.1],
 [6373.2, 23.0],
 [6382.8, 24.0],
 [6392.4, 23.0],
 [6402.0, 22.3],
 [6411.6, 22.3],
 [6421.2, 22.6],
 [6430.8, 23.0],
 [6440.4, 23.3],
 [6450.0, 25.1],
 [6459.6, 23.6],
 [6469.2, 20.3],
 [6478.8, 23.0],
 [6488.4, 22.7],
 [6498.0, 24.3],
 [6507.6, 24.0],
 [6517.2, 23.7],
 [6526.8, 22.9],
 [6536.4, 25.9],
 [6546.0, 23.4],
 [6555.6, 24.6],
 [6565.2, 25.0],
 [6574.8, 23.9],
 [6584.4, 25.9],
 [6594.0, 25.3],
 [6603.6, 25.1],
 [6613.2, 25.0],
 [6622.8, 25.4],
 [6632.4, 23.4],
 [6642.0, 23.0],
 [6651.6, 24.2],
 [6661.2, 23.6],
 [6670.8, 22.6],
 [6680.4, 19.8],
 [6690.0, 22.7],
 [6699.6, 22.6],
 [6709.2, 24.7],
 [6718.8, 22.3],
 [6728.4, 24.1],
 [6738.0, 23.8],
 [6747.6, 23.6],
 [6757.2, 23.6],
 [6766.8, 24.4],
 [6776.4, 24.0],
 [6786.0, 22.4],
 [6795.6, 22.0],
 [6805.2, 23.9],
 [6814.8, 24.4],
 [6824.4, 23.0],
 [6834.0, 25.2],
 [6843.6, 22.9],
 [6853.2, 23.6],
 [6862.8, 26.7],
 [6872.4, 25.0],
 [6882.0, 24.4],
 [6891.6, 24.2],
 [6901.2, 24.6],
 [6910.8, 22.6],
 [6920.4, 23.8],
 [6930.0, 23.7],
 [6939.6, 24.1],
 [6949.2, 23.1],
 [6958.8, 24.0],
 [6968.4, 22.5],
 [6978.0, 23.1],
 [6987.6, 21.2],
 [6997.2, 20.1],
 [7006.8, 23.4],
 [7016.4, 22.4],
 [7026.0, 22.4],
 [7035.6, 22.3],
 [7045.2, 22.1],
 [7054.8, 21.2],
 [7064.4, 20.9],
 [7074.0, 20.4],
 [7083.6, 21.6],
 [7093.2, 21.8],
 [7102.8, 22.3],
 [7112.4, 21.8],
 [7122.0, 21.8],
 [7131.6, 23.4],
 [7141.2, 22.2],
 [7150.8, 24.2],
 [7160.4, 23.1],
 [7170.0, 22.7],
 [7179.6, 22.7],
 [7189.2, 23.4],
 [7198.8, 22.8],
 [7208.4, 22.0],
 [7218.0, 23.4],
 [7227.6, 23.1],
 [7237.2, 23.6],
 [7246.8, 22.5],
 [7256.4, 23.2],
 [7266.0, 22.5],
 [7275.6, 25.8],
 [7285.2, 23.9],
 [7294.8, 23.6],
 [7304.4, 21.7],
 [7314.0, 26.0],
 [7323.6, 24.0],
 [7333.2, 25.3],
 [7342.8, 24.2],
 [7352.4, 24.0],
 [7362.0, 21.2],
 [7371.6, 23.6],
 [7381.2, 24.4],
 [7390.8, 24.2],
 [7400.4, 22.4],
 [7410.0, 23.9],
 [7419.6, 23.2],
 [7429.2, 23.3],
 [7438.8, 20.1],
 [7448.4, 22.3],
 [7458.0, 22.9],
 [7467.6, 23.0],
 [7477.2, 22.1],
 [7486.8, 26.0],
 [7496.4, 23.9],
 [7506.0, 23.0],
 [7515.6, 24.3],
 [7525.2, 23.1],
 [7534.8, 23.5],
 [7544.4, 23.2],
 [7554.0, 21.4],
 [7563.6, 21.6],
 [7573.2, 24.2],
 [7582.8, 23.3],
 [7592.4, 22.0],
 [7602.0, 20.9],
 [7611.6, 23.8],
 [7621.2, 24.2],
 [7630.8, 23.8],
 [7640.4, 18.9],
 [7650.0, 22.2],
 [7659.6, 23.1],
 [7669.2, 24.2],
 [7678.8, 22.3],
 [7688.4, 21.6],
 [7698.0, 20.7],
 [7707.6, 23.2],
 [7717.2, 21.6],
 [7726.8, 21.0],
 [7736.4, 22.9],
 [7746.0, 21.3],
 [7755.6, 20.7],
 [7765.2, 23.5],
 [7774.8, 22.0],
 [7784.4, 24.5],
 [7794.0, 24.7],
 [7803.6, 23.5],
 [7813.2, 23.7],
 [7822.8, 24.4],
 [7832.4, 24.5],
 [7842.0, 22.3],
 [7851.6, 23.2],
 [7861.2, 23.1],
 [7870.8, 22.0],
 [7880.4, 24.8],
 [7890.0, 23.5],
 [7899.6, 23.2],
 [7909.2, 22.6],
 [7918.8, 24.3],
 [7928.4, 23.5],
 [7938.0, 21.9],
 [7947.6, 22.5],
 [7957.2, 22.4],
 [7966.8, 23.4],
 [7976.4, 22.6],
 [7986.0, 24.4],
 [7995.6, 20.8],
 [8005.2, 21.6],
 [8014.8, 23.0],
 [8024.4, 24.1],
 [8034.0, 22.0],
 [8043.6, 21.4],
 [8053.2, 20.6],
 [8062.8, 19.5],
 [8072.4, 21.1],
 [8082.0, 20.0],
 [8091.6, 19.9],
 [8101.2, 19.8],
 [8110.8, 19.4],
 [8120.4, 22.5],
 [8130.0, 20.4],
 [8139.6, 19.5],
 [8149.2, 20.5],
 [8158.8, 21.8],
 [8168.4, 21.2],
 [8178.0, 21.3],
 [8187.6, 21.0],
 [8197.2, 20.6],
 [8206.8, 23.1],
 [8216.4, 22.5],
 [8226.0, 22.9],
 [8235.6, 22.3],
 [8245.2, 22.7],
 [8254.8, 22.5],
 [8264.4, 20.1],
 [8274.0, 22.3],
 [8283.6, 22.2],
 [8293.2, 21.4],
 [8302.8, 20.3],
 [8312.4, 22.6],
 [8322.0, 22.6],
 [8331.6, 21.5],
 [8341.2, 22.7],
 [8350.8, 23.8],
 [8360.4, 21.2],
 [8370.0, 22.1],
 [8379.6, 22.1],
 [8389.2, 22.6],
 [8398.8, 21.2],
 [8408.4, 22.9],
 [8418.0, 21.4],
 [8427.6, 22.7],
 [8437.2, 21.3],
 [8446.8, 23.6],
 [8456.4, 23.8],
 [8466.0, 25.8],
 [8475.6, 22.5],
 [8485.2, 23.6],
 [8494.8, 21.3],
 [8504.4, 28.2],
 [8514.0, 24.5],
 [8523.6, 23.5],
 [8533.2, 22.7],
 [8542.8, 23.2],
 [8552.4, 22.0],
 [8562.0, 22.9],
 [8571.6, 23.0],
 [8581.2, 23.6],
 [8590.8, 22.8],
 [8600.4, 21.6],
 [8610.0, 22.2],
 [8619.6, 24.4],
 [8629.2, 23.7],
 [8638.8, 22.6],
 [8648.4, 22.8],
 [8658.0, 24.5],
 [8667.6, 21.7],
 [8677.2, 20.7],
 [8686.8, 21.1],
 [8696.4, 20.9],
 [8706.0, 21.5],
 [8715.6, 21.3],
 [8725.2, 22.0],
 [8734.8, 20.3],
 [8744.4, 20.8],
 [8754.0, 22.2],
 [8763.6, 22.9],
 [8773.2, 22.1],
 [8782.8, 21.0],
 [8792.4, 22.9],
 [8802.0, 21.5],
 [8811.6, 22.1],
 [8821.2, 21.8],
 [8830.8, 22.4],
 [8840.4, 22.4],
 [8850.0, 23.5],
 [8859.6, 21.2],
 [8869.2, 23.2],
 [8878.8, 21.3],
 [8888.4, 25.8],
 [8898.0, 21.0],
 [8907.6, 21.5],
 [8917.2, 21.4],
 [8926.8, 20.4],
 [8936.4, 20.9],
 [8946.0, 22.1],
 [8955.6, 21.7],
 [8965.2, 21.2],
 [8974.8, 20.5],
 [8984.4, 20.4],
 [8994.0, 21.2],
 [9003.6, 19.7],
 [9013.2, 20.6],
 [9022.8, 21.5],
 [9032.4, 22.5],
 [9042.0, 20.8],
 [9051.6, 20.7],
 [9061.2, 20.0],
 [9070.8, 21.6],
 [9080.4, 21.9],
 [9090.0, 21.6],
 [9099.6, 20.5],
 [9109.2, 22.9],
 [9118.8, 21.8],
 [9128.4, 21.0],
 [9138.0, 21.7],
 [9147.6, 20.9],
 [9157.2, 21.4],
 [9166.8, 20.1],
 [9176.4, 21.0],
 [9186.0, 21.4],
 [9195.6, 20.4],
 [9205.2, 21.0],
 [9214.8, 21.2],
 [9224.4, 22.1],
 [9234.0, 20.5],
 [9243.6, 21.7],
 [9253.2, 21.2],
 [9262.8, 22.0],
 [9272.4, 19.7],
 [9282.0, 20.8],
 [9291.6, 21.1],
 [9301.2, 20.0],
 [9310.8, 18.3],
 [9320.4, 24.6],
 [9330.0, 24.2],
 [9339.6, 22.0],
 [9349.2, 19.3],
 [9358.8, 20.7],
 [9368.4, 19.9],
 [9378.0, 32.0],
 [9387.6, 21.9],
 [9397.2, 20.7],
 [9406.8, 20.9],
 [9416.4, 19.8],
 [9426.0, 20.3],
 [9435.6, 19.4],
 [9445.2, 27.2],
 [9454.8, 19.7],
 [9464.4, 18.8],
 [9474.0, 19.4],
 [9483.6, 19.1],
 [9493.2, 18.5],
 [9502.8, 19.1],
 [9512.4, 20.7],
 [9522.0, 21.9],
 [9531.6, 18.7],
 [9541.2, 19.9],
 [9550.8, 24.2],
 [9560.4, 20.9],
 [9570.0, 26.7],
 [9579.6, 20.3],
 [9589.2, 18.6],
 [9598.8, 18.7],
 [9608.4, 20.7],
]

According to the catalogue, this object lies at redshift 0.133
